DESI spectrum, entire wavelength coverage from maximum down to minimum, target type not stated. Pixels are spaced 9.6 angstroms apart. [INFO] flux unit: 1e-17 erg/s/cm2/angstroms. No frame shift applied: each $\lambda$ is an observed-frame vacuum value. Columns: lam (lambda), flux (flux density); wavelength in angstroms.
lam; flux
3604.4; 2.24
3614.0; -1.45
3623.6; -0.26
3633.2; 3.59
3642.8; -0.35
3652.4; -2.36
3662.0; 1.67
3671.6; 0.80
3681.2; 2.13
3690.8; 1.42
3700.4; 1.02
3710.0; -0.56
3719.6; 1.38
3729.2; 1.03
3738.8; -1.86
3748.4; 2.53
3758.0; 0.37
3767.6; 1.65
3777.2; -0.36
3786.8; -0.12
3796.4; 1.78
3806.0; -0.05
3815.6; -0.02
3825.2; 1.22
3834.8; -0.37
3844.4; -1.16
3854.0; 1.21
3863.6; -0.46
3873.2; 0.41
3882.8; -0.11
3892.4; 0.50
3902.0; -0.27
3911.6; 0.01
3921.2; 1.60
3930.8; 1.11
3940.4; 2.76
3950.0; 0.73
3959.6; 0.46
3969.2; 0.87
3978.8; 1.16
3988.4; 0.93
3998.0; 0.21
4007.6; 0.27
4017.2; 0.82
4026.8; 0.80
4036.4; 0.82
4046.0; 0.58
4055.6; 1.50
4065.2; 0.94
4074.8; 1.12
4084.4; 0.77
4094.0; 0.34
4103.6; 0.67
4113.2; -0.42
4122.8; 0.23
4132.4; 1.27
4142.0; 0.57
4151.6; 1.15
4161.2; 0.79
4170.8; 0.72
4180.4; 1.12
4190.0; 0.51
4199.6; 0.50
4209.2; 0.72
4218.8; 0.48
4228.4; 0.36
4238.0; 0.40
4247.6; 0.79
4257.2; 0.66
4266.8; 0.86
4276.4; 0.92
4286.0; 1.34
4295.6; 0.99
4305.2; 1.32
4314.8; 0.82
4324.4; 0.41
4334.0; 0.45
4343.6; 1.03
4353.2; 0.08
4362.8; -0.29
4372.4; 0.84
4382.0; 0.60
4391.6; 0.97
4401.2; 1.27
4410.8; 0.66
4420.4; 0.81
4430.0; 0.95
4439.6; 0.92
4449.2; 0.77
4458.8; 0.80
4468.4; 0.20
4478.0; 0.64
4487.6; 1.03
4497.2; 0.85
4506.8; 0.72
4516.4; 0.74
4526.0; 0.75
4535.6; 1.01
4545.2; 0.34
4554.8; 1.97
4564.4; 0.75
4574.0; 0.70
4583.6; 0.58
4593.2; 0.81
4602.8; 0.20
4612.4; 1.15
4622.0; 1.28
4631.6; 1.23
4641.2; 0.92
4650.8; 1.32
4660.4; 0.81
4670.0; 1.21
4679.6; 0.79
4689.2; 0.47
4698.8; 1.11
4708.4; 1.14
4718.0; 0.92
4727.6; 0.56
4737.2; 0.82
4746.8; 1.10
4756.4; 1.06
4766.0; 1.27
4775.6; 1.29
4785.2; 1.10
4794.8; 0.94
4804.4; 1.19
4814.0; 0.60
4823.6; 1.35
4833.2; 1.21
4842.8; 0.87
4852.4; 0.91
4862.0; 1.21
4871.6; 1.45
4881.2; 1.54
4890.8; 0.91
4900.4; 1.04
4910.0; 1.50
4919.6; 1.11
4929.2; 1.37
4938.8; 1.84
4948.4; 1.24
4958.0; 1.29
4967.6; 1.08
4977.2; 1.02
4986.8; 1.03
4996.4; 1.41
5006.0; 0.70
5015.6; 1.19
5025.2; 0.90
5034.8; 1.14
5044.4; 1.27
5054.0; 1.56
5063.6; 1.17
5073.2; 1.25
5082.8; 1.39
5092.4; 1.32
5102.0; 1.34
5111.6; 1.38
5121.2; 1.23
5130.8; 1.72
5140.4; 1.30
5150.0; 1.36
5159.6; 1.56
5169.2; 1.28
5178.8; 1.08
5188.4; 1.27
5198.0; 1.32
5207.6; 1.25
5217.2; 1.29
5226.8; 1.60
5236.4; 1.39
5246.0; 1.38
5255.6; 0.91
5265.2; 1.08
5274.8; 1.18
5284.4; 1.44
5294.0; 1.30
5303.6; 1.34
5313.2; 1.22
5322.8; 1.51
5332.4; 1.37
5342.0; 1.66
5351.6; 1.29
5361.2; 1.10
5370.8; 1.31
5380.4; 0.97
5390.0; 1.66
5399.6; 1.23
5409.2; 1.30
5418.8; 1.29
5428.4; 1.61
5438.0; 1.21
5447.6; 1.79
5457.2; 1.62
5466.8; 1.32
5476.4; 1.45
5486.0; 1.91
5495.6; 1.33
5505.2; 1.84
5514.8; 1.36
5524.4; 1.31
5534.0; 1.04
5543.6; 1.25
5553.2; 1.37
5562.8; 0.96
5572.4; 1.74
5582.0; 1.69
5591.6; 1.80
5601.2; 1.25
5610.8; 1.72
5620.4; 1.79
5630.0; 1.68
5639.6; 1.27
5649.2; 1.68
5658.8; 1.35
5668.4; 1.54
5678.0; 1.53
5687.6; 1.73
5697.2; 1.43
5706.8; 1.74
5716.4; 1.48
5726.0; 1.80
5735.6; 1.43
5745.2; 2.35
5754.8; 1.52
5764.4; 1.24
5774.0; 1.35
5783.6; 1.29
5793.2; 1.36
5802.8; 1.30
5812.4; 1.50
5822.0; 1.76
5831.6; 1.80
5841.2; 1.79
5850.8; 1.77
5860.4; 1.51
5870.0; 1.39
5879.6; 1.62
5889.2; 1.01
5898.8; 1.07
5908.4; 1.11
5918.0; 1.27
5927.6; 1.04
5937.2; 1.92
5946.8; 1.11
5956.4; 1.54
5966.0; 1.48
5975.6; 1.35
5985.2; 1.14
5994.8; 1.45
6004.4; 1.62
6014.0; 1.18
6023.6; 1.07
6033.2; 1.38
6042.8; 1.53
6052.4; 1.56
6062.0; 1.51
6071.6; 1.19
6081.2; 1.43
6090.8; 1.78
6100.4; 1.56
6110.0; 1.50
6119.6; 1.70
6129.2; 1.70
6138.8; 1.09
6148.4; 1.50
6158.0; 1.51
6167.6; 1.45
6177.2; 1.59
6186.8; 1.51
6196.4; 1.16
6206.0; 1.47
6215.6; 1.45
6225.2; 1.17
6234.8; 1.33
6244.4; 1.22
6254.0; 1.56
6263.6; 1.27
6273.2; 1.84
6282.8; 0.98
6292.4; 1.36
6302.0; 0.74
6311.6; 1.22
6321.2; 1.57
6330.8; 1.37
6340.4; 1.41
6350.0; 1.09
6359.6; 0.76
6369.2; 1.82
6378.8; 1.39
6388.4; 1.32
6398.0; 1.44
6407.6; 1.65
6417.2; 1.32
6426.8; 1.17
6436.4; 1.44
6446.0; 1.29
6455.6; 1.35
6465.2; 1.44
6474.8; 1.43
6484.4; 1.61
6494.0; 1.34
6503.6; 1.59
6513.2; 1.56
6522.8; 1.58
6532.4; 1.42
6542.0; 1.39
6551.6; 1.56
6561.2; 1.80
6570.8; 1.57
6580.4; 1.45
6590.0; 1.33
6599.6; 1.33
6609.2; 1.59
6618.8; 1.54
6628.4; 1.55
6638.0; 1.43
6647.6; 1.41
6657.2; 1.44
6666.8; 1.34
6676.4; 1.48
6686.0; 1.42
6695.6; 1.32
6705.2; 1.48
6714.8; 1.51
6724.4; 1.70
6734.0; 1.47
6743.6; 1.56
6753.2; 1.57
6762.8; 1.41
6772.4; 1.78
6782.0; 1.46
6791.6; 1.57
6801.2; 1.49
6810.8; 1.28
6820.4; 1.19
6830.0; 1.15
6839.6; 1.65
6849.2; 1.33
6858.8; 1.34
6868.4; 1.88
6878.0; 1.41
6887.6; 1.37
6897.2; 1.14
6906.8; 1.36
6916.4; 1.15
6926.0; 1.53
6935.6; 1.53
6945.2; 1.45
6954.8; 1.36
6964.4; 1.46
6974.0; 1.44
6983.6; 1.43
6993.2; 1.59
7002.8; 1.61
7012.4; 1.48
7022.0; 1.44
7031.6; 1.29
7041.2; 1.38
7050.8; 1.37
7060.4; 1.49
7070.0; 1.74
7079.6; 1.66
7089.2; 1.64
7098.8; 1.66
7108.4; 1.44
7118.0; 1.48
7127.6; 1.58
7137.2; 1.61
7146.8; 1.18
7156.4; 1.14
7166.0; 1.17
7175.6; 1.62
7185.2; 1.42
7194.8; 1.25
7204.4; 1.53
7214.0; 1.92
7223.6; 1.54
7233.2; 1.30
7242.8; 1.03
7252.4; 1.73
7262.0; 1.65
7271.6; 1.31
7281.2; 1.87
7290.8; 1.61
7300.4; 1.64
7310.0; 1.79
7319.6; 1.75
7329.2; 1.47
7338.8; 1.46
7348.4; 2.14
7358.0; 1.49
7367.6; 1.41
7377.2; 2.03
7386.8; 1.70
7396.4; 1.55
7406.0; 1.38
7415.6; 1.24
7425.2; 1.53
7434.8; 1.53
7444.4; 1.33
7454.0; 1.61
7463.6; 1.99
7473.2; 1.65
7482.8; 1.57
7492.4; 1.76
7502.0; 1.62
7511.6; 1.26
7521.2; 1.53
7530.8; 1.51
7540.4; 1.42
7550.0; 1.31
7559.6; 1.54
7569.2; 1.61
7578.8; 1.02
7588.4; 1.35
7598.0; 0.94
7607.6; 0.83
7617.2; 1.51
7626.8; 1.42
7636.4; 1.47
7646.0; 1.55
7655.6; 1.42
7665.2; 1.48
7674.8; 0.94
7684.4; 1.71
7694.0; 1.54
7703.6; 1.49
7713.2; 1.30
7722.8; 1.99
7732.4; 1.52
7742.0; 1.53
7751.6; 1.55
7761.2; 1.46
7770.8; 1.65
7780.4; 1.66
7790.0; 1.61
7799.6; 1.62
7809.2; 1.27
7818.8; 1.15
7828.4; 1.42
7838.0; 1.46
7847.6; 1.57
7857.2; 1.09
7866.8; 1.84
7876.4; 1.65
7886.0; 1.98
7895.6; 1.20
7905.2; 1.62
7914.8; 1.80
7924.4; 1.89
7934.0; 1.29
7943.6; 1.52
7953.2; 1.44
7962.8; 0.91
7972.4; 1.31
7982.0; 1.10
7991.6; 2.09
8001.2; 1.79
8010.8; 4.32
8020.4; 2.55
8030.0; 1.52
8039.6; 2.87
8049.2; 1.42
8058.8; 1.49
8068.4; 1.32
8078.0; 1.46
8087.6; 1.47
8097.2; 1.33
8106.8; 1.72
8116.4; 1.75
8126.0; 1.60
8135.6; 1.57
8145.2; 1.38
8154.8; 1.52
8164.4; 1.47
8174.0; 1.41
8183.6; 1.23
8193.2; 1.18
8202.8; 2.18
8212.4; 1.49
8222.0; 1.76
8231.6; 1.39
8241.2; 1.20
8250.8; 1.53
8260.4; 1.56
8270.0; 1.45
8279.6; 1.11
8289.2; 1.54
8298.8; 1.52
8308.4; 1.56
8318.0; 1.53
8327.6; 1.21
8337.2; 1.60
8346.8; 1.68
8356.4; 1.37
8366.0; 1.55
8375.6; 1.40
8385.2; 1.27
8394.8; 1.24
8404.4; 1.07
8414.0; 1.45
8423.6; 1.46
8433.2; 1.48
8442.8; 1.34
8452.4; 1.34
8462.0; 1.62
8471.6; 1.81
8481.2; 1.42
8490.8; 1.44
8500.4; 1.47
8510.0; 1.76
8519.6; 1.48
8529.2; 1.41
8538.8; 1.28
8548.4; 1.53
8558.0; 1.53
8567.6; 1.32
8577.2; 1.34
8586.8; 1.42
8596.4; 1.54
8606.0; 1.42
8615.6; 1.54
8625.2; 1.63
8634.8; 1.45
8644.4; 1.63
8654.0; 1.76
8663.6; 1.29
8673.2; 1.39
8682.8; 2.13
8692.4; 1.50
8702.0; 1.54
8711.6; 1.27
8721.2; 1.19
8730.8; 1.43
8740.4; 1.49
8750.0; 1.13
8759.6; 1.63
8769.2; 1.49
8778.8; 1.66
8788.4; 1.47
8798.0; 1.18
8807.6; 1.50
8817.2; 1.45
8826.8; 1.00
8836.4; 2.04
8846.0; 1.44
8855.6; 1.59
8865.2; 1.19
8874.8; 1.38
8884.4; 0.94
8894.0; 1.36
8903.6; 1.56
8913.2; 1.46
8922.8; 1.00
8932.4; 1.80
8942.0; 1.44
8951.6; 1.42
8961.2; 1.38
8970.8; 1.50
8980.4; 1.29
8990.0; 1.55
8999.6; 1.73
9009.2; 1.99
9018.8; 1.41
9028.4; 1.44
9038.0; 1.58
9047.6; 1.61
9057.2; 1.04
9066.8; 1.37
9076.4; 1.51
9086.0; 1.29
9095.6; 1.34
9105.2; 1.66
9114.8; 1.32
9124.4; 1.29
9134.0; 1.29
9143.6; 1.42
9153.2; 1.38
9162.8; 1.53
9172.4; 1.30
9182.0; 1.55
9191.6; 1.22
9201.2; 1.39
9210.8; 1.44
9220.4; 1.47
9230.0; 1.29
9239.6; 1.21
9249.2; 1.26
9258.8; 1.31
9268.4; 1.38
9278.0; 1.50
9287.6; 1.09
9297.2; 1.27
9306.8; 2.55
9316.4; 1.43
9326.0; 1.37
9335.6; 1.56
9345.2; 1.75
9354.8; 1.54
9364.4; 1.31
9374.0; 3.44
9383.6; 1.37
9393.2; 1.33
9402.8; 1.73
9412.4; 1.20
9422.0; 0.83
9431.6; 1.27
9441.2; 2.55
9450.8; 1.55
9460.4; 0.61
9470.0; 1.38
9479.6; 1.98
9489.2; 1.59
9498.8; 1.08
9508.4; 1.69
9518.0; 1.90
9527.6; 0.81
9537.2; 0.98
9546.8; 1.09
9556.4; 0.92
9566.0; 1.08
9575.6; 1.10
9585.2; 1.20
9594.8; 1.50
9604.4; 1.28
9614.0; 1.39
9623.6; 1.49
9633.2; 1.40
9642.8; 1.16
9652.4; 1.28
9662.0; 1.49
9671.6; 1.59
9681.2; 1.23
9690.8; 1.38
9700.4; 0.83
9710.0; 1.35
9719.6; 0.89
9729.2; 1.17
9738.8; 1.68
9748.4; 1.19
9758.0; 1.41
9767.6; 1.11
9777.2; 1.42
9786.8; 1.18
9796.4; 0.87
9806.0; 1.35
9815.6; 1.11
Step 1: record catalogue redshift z 0.22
